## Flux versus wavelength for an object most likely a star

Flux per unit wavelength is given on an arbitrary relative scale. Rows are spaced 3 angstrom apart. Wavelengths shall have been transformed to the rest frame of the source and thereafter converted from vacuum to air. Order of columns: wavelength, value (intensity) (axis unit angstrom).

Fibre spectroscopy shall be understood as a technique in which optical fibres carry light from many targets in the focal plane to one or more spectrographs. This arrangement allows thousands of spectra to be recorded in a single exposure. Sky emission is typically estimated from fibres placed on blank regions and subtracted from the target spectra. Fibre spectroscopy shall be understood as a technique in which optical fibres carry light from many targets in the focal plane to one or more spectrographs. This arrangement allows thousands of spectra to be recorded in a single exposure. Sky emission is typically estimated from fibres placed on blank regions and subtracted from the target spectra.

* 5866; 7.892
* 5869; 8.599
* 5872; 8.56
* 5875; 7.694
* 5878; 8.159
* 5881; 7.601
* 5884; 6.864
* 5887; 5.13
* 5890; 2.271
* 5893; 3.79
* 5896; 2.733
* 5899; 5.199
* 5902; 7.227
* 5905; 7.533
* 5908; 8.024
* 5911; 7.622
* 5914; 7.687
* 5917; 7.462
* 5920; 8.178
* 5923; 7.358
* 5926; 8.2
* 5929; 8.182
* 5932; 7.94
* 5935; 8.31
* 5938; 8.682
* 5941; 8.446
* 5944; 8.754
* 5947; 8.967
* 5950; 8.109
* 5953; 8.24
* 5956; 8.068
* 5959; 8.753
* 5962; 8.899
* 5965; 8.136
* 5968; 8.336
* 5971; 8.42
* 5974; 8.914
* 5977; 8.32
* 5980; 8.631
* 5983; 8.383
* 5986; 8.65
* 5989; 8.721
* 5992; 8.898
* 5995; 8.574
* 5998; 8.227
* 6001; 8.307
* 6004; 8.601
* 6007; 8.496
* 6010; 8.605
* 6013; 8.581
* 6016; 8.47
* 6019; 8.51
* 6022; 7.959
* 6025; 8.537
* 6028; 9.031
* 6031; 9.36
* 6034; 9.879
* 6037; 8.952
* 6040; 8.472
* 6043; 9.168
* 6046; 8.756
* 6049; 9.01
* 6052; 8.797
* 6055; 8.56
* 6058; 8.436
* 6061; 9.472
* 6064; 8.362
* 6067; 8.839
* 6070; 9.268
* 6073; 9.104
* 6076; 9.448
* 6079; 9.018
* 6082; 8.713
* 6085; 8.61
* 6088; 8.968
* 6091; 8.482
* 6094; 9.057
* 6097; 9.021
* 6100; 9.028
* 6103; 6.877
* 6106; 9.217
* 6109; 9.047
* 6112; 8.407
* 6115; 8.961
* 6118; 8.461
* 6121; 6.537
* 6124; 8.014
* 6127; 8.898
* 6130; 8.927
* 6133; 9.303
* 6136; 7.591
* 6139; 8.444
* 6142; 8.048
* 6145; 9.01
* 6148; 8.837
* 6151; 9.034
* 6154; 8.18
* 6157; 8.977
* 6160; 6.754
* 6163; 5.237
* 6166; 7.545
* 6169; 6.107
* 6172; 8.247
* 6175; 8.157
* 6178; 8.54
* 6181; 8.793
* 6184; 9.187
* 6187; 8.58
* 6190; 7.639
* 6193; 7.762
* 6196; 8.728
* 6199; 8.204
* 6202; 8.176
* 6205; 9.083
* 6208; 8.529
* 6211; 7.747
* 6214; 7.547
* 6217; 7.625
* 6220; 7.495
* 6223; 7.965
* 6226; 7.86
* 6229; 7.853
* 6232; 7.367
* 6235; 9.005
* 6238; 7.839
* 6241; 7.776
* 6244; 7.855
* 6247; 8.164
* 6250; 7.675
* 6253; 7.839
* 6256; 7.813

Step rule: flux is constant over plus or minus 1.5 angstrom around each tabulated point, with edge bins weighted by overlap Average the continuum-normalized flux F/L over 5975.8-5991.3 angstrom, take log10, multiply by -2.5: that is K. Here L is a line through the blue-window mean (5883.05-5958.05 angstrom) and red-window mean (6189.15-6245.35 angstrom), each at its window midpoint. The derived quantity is -0.17 mag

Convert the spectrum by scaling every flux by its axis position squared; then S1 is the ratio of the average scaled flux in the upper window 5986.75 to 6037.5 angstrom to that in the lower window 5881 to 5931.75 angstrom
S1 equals 1.38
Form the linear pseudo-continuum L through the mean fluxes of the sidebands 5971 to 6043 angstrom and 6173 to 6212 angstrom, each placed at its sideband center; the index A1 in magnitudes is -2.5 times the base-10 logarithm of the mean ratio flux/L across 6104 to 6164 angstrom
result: 0.02 mag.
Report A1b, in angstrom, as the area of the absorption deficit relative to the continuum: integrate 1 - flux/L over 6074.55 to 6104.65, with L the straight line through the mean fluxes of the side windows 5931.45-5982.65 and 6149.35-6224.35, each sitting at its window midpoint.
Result -1.9 angstrom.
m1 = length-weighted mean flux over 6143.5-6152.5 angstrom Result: 8.96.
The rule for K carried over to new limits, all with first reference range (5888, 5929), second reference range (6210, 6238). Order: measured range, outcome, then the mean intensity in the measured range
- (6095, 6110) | -0.183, 8.64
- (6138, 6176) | -0.048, 7.88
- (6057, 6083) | -0.246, 8.98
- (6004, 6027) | -0.220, 8.47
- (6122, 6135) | -0.168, 8.65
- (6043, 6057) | -0.239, 8.81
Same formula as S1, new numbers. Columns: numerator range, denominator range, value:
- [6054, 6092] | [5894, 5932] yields 1.32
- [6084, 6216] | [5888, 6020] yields 1.12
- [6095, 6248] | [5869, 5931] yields 1.31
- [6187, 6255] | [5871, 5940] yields 1.27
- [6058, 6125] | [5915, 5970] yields 1.10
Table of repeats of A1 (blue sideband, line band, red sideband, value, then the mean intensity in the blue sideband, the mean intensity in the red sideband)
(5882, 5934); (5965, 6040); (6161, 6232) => -0.224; 6.58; 7.92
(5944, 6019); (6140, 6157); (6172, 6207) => -0.025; 8.52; 8.43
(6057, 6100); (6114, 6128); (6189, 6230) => 0.066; 8.92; 8.02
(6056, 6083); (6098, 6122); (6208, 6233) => 0.034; 8.96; 7.74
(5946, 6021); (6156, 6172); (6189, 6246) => 0.164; 8.51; 8.01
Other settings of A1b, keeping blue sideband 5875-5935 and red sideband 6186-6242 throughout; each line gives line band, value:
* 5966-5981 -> -3.1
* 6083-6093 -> -1.6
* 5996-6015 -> -3.4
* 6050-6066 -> -2.9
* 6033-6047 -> -3.3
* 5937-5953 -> -3.8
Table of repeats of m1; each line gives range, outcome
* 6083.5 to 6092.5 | 8.69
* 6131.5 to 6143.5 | 8.35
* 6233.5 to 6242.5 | 8.21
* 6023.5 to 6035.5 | 9.2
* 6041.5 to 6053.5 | 8.93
